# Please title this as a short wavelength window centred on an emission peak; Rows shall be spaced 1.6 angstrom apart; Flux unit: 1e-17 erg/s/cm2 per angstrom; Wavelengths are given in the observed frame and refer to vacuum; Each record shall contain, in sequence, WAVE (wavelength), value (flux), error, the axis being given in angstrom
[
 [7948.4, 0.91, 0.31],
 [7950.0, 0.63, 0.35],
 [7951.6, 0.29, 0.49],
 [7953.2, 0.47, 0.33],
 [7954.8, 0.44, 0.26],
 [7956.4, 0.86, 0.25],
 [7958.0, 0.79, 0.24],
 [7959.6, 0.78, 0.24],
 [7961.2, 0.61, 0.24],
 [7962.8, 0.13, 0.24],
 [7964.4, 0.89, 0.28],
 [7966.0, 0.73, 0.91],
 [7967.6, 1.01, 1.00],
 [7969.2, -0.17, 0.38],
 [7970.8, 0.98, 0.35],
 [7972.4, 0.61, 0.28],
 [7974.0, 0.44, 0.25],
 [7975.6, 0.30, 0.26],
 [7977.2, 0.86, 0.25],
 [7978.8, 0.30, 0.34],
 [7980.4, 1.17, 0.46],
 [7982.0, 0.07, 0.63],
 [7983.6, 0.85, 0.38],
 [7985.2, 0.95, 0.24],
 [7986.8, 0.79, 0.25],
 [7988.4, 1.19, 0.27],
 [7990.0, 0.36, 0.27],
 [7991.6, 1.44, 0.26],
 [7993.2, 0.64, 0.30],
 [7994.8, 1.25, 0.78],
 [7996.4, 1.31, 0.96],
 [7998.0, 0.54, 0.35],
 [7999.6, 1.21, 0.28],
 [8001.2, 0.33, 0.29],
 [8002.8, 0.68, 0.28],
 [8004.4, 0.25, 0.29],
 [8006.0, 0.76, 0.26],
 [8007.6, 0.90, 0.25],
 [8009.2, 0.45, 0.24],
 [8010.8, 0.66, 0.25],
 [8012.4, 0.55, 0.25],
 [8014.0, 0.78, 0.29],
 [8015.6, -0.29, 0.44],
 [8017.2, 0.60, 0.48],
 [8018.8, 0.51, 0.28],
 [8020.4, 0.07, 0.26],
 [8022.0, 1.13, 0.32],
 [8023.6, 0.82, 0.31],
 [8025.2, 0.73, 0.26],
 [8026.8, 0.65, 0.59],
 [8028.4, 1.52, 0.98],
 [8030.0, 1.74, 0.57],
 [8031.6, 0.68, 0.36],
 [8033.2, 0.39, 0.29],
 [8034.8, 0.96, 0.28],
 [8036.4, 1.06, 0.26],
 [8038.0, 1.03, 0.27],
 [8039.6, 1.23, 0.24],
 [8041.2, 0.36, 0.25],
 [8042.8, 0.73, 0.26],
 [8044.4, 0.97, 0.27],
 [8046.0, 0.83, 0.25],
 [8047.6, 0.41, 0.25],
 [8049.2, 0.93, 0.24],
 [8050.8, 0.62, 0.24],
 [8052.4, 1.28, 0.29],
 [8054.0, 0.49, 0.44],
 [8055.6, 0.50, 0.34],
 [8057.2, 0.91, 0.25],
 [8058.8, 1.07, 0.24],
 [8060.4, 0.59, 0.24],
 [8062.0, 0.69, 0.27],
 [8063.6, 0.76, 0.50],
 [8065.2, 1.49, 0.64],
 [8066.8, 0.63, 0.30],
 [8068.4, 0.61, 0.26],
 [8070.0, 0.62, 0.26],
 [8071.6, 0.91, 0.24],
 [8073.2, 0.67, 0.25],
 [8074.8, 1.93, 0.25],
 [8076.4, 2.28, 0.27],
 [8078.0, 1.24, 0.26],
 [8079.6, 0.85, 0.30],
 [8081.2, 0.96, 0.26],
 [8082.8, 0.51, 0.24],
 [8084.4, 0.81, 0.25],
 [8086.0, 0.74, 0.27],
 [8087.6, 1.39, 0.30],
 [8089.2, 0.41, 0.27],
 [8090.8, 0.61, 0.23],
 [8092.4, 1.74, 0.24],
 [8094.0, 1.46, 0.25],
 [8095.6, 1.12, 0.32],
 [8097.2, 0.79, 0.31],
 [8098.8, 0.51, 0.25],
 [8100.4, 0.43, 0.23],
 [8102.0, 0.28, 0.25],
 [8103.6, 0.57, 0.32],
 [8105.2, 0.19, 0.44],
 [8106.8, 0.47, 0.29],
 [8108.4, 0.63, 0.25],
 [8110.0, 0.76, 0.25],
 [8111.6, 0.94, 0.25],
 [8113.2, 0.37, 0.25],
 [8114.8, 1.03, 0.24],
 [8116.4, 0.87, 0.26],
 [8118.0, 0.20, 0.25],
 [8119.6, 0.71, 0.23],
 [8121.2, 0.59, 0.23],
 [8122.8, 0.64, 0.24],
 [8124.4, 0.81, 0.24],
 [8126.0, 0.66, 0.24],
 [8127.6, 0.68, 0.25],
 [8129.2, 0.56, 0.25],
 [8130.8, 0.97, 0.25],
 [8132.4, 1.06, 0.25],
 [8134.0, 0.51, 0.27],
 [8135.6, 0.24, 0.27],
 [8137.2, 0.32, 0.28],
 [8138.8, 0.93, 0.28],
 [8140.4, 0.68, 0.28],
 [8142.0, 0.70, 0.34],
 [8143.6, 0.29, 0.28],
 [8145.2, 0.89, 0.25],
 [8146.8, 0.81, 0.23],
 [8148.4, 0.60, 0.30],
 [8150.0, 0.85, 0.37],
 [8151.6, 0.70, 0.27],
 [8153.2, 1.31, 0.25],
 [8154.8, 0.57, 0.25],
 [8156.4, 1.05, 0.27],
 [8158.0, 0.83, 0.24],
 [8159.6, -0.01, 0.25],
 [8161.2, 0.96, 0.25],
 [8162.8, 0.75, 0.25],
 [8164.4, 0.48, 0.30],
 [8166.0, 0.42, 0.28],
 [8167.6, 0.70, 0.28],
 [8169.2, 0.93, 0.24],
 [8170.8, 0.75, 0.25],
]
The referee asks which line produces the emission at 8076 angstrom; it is [S II]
